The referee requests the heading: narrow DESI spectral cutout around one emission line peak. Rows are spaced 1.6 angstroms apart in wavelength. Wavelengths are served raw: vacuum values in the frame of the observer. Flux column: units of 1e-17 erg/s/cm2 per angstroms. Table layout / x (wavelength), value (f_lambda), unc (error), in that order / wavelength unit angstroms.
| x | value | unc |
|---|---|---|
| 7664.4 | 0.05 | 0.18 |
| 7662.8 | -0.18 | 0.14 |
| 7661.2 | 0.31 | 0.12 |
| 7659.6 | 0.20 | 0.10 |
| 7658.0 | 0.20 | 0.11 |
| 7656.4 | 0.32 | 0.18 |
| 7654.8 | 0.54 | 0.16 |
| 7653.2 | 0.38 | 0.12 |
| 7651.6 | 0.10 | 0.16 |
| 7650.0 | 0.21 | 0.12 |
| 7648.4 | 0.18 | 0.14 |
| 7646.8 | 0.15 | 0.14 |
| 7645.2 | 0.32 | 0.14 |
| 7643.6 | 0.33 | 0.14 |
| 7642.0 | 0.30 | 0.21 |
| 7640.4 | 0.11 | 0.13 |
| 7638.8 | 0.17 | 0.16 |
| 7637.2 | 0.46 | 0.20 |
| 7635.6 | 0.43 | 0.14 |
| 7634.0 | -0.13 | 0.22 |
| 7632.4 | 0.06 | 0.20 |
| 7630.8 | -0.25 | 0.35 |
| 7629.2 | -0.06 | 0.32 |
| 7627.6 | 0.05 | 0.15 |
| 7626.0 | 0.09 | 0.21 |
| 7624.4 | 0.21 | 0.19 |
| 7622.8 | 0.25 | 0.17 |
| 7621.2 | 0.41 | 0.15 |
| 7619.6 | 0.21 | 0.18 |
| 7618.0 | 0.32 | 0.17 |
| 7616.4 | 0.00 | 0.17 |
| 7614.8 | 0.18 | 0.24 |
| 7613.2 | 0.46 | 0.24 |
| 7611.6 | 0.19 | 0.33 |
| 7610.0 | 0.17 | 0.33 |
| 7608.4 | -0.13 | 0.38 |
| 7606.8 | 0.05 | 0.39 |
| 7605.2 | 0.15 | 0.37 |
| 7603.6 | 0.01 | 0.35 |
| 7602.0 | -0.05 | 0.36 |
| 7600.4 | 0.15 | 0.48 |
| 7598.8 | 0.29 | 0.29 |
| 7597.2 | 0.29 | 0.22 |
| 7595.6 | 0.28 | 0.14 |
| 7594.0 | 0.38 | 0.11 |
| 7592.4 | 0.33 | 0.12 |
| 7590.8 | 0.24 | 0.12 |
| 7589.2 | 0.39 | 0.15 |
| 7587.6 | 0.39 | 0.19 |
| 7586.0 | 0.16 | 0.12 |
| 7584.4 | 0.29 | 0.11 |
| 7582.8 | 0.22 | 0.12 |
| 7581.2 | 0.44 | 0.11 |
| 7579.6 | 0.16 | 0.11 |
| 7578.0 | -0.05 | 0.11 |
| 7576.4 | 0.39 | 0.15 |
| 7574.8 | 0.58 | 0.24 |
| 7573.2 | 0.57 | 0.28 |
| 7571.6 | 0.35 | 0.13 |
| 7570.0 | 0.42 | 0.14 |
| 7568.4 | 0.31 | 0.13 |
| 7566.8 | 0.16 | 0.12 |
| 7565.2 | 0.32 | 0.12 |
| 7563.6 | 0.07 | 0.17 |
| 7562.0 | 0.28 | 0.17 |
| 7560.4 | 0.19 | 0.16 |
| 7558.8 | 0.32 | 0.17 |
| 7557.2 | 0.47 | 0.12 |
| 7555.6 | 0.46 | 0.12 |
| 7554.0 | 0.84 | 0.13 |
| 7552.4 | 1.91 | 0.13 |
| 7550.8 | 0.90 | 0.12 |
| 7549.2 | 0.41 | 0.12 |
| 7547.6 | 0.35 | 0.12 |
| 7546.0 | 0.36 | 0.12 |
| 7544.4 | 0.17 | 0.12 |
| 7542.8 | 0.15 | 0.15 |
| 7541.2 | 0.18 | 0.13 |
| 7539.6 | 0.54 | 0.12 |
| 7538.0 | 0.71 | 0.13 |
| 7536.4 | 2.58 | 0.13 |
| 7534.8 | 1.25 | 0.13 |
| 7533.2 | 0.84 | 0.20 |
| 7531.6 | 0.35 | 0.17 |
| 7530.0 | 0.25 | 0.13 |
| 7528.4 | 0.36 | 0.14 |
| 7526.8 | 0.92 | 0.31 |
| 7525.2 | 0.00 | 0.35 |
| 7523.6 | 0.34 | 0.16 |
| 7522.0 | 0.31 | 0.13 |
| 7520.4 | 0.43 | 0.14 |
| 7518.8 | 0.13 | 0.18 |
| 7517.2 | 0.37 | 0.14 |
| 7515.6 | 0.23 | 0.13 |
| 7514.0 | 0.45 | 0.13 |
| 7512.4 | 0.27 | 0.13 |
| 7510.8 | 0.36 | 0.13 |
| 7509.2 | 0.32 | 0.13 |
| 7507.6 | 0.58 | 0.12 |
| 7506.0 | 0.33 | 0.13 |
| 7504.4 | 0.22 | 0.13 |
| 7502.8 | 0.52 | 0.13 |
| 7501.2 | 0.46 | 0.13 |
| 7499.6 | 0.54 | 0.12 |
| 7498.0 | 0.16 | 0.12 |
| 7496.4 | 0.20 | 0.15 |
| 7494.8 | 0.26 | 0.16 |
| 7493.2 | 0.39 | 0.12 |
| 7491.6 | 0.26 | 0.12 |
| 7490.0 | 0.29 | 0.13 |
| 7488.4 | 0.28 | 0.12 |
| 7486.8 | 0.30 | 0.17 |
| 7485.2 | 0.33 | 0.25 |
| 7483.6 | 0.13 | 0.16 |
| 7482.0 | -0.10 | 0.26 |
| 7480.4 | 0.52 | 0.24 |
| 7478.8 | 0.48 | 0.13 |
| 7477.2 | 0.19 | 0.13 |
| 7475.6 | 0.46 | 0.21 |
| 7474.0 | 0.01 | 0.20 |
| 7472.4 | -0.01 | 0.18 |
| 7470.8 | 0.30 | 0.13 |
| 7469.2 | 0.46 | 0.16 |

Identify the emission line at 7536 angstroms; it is [S II]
